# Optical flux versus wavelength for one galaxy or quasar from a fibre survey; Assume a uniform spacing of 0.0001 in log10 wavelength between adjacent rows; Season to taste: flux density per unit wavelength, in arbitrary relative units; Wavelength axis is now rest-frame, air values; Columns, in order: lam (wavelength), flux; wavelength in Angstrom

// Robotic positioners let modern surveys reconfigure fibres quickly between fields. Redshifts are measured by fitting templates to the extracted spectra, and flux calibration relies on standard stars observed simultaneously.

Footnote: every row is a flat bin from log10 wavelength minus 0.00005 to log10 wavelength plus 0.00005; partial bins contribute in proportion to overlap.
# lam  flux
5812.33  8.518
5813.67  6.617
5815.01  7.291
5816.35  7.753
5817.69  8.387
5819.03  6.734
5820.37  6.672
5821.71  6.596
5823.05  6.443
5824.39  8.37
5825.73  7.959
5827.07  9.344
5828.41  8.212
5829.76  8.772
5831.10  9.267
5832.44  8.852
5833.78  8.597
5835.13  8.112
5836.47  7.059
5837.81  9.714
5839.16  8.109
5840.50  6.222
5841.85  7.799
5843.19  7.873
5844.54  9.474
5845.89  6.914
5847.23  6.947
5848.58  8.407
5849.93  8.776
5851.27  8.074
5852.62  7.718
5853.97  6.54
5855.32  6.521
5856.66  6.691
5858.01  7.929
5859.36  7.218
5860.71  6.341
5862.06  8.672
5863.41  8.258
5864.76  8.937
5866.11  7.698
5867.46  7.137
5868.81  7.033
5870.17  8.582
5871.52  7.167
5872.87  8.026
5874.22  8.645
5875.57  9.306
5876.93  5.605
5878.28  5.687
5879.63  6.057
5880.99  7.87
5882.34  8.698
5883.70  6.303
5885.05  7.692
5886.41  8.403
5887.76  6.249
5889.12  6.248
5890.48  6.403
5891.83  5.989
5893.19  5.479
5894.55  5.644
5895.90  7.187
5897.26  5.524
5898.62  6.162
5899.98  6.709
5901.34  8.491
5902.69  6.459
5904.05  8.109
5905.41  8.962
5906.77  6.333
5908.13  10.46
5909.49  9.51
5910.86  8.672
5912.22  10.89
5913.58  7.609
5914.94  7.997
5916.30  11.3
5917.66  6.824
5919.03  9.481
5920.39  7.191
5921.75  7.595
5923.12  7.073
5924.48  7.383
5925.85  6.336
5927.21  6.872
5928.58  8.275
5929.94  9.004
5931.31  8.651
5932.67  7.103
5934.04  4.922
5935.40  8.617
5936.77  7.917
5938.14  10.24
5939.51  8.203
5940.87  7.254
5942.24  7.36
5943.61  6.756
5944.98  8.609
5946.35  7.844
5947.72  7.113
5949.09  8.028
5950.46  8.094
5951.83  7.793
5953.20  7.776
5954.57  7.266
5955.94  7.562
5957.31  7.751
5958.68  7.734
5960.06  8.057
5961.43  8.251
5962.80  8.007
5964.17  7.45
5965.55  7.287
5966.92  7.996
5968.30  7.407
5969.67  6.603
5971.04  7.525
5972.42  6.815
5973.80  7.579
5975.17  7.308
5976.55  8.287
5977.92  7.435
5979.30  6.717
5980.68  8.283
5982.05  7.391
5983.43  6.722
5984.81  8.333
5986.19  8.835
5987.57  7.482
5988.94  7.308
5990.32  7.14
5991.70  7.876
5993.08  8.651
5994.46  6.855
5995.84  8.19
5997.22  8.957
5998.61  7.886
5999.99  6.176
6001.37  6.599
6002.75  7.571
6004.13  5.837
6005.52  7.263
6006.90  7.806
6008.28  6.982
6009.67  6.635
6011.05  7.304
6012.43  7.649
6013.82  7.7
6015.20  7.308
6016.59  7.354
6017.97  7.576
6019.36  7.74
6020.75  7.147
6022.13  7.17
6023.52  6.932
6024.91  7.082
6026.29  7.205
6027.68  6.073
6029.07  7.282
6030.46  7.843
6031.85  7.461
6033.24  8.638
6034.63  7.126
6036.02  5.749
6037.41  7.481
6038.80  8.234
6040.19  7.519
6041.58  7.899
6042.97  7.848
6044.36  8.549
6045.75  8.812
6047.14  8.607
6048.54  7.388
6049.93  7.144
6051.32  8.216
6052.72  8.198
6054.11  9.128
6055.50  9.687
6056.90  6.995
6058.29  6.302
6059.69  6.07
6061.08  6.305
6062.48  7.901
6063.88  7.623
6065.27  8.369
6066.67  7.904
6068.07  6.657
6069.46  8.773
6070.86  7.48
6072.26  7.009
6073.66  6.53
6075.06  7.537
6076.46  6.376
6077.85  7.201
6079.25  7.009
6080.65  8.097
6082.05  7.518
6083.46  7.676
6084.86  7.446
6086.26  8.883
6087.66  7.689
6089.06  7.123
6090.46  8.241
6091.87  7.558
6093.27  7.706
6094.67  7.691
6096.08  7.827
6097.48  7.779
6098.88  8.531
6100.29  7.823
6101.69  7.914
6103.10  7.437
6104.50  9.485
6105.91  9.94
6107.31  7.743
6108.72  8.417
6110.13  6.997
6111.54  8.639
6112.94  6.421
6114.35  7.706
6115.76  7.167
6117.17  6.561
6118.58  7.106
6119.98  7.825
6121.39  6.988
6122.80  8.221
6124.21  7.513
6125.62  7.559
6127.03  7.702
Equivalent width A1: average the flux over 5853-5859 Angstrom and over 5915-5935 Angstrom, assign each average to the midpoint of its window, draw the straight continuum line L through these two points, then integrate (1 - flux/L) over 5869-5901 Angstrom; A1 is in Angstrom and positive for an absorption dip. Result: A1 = 1.4 Angstrom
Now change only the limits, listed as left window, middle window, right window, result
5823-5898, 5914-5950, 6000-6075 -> -1.6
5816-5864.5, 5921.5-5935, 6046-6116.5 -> 0.8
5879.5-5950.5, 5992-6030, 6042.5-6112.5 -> 2.1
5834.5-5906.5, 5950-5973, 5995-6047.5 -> -0.6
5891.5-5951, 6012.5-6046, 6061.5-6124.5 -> 1.0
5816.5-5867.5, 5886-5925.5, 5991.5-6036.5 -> 0.3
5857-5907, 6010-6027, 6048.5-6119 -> 0.4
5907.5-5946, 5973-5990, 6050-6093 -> 0.6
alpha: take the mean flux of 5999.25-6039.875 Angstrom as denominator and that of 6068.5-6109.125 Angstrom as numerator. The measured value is 1.08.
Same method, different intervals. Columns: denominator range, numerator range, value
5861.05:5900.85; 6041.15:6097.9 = 1.07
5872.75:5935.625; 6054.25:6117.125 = 1.02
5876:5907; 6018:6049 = 1.10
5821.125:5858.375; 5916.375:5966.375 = 0.98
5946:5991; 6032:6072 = 1.01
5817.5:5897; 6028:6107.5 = 1.03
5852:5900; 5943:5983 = 1.07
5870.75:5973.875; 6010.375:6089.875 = 0.99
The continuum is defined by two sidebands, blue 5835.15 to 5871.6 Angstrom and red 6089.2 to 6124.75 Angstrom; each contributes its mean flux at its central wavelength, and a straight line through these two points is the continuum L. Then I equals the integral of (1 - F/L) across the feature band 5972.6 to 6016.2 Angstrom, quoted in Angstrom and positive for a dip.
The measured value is 1.6 Angstrom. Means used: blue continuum 7.71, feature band 7.48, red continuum 7.8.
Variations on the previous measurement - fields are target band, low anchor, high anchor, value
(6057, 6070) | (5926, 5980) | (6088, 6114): 1.0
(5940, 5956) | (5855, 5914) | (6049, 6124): -0.2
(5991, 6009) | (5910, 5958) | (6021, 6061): 0.6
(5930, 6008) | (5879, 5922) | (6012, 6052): -0.6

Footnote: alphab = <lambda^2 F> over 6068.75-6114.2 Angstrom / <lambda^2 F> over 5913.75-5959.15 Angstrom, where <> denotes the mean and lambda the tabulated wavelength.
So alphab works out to 1.05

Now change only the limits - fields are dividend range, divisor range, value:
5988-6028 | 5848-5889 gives 1.02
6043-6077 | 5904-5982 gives 1.01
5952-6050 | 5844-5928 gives 1.03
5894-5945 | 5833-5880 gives 1.04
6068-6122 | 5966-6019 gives 1.06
